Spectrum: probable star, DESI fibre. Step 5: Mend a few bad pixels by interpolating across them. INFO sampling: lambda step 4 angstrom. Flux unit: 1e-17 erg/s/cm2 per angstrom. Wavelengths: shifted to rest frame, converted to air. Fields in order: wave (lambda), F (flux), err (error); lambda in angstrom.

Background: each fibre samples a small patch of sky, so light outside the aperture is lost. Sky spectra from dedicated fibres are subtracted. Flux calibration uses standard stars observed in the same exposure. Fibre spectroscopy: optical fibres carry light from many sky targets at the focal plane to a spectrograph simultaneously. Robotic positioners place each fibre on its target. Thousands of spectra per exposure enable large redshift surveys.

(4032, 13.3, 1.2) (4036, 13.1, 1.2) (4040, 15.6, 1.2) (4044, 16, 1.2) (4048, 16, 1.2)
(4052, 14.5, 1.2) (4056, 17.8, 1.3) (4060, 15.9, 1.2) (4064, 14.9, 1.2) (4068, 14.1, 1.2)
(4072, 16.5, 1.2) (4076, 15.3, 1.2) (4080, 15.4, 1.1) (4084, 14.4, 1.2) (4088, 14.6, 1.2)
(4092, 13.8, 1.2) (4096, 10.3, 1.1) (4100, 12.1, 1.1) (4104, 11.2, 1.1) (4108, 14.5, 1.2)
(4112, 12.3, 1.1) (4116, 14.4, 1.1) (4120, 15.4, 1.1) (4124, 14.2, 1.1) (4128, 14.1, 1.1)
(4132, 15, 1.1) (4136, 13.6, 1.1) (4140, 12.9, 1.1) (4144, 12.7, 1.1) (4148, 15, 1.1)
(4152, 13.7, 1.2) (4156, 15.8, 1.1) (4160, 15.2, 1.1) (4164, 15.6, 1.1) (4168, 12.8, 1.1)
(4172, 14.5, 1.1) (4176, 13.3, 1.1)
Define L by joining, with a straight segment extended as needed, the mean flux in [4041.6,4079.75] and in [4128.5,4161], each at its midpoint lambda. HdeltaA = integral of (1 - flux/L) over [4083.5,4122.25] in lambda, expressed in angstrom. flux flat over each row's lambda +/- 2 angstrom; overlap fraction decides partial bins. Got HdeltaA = 4.3 angstrom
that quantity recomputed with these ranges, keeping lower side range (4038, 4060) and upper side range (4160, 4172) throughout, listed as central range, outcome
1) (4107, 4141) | 2.1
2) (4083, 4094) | 0.9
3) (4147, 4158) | -0.2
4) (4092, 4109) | 3.6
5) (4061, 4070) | 0.6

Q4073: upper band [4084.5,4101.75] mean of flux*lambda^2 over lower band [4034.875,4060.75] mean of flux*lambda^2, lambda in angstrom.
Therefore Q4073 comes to 0.8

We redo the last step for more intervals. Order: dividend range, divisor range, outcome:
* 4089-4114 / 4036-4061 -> 0.81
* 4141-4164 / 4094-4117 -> 1.20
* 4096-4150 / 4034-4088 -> 0.91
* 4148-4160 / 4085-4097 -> 1.16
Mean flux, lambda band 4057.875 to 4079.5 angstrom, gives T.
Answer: 15.4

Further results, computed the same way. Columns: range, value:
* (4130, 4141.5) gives 13.9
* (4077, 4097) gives 13.9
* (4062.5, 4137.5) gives 14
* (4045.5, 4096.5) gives 15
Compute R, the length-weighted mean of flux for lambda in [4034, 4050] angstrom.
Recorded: 15.2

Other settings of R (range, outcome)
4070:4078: 15.9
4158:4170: 14.5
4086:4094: 14.2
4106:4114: 13.4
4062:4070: 14.5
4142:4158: 14.3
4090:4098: 12.1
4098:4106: 11.6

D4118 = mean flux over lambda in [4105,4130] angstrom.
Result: 14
